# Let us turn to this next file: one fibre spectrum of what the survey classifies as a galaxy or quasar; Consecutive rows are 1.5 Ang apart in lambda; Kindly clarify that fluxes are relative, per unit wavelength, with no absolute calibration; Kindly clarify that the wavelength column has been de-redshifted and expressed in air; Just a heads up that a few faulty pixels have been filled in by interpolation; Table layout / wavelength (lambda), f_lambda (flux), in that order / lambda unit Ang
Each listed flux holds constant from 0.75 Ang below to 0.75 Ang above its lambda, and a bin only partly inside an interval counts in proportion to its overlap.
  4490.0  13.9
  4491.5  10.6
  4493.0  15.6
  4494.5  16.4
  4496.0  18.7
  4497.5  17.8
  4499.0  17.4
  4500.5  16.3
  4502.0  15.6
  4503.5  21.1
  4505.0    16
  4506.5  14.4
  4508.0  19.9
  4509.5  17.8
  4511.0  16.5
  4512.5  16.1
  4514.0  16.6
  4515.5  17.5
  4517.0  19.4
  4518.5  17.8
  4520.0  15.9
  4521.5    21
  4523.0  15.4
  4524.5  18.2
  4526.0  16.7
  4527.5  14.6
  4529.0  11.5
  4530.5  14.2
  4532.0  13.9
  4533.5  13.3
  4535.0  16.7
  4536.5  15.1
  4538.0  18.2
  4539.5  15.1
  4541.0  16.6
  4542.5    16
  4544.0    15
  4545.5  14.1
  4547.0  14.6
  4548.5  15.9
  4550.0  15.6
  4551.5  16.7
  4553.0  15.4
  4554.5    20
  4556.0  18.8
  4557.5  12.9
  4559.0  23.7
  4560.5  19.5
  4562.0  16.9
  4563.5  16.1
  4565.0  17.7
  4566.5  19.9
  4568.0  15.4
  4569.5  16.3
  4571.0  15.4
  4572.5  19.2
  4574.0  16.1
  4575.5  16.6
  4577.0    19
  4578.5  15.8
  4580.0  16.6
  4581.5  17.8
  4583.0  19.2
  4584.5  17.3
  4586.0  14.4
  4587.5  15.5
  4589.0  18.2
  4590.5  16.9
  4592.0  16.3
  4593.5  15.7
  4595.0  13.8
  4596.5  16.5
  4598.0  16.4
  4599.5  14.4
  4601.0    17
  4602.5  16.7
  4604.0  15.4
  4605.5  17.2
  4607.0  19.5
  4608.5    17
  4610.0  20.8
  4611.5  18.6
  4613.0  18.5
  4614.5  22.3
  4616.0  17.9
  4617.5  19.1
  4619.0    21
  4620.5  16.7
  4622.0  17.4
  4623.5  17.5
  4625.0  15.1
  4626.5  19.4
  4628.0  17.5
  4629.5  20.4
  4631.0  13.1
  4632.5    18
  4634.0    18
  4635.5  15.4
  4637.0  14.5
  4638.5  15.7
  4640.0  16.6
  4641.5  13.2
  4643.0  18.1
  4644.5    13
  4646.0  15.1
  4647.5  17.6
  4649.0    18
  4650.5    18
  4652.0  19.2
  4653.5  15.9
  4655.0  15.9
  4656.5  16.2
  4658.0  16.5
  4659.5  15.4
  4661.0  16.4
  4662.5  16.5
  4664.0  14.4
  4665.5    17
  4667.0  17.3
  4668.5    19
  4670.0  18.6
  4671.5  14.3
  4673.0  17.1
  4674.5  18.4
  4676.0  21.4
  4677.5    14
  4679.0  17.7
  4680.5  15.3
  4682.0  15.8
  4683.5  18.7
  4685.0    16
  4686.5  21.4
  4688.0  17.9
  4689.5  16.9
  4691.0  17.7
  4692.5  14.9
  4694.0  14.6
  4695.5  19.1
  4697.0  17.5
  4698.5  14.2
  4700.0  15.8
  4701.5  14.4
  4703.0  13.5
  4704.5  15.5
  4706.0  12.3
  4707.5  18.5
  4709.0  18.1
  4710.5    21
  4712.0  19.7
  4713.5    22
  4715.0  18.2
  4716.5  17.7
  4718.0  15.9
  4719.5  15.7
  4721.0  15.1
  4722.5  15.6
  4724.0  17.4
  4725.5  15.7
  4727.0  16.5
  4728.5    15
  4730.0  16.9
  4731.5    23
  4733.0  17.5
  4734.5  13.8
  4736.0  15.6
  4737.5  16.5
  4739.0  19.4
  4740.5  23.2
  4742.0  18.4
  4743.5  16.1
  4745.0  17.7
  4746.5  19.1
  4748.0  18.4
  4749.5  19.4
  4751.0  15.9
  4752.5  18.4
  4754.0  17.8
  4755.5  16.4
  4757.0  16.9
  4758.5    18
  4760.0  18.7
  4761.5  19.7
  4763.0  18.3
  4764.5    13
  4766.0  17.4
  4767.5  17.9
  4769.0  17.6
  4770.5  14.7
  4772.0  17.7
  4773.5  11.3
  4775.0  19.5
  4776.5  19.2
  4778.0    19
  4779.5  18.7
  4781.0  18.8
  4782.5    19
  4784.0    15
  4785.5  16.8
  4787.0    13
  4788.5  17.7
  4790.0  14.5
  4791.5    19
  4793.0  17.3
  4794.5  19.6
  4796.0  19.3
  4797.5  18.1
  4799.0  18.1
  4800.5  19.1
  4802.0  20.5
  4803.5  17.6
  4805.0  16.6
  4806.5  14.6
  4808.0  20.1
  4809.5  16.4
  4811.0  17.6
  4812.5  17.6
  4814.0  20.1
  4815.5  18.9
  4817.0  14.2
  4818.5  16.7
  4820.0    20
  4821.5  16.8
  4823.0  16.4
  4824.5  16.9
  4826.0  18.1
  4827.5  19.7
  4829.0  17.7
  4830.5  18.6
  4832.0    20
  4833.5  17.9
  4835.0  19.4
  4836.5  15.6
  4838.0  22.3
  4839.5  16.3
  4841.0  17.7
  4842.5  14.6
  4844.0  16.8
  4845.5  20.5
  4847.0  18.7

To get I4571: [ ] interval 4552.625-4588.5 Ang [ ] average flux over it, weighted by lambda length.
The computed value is 17.3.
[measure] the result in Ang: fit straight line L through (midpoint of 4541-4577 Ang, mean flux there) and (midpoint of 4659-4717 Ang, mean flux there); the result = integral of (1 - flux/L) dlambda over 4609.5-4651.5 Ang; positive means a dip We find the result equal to -0.97 Ang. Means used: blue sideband 16.9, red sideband 17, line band 17.4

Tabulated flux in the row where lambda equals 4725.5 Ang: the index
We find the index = 15.7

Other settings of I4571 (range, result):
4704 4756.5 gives 17.5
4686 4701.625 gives 16.8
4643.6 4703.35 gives 16.7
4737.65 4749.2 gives 18.8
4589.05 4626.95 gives 17.5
